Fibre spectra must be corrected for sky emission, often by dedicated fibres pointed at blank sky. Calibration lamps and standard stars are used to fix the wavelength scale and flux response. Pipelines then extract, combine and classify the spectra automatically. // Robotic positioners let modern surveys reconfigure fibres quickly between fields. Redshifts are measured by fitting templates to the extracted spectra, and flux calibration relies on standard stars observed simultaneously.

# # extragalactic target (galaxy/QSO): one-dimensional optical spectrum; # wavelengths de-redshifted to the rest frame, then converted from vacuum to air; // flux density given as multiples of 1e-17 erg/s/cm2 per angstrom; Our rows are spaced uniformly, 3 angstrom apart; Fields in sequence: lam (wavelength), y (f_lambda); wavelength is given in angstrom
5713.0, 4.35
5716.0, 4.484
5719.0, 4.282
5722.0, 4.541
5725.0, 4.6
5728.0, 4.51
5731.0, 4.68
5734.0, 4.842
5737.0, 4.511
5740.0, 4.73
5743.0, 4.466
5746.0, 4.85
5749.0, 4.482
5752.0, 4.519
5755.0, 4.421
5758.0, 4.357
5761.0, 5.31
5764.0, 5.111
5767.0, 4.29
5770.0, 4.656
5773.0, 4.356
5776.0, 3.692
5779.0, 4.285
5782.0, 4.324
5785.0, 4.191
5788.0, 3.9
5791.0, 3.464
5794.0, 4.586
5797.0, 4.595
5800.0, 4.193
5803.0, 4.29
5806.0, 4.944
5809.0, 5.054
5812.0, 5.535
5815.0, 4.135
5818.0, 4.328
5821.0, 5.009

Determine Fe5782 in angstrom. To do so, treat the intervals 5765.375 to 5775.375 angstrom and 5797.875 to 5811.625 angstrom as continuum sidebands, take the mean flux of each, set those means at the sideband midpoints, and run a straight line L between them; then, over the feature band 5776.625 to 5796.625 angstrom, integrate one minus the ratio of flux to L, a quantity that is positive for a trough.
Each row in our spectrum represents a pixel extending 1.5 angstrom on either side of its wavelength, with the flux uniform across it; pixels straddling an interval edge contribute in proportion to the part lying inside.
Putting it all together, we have 1.7 angstrom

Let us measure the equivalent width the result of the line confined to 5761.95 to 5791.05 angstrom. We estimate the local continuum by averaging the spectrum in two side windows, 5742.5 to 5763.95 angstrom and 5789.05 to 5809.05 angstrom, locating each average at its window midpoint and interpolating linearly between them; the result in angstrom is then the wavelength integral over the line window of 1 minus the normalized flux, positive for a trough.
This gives 1.58 angstrom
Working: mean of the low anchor 4.67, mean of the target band 4.29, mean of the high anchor 4.39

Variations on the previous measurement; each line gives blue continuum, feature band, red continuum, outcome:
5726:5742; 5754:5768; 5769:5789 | -1.1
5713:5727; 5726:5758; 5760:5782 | -0.8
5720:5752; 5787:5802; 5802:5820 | 1.7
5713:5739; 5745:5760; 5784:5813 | -0.1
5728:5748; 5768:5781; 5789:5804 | 0.4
